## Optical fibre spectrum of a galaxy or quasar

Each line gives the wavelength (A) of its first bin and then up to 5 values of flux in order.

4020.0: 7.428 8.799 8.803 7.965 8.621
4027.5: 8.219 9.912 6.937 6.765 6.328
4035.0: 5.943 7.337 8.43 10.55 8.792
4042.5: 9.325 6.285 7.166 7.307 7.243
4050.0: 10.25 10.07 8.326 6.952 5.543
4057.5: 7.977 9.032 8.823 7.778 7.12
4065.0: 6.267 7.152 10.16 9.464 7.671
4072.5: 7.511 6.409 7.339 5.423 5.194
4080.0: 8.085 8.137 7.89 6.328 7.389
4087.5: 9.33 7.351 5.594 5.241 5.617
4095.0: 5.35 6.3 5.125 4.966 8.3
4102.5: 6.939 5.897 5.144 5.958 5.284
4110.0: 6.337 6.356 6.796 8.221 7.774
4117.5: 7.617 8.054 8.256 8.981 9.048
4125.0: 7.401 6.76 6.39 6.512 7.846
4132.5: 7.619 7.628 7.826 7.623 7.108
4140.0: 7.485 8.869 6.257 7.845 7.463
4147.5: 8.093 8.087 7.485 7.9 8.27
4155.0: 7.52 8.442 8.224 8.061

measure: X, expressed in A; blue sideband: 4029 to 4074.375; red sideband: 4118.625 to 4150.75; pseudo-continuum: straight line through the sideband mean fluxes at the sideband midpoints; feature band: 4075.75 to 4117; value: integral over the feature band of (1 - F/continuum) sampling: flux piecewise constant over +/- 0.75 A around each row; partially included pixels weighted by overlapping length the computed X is 6.5 A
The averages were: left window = 7.88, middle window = 6.55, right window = 7.66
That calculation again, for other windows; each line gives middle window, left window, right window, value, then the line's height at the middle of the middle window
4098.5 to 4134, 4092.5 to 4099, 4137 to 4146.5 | -3.4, 6.43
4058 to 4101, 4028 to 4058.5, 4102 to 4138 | 2.6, 7.55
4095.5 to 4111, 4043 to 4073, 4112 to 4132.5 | 3.4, 7.73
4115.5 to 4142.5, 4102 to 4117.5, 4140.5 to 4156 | -2.1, 7.15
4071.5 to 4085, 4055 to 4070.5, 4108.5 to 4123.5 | 1.5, 7.81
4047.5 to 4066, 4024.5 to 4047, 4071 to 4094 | -1.2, 7.44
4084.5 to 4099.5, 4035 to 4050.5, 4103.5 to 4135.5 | 2.4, 7.51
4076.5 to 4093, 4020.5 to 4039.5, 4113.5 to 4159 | 2.0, 7.84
